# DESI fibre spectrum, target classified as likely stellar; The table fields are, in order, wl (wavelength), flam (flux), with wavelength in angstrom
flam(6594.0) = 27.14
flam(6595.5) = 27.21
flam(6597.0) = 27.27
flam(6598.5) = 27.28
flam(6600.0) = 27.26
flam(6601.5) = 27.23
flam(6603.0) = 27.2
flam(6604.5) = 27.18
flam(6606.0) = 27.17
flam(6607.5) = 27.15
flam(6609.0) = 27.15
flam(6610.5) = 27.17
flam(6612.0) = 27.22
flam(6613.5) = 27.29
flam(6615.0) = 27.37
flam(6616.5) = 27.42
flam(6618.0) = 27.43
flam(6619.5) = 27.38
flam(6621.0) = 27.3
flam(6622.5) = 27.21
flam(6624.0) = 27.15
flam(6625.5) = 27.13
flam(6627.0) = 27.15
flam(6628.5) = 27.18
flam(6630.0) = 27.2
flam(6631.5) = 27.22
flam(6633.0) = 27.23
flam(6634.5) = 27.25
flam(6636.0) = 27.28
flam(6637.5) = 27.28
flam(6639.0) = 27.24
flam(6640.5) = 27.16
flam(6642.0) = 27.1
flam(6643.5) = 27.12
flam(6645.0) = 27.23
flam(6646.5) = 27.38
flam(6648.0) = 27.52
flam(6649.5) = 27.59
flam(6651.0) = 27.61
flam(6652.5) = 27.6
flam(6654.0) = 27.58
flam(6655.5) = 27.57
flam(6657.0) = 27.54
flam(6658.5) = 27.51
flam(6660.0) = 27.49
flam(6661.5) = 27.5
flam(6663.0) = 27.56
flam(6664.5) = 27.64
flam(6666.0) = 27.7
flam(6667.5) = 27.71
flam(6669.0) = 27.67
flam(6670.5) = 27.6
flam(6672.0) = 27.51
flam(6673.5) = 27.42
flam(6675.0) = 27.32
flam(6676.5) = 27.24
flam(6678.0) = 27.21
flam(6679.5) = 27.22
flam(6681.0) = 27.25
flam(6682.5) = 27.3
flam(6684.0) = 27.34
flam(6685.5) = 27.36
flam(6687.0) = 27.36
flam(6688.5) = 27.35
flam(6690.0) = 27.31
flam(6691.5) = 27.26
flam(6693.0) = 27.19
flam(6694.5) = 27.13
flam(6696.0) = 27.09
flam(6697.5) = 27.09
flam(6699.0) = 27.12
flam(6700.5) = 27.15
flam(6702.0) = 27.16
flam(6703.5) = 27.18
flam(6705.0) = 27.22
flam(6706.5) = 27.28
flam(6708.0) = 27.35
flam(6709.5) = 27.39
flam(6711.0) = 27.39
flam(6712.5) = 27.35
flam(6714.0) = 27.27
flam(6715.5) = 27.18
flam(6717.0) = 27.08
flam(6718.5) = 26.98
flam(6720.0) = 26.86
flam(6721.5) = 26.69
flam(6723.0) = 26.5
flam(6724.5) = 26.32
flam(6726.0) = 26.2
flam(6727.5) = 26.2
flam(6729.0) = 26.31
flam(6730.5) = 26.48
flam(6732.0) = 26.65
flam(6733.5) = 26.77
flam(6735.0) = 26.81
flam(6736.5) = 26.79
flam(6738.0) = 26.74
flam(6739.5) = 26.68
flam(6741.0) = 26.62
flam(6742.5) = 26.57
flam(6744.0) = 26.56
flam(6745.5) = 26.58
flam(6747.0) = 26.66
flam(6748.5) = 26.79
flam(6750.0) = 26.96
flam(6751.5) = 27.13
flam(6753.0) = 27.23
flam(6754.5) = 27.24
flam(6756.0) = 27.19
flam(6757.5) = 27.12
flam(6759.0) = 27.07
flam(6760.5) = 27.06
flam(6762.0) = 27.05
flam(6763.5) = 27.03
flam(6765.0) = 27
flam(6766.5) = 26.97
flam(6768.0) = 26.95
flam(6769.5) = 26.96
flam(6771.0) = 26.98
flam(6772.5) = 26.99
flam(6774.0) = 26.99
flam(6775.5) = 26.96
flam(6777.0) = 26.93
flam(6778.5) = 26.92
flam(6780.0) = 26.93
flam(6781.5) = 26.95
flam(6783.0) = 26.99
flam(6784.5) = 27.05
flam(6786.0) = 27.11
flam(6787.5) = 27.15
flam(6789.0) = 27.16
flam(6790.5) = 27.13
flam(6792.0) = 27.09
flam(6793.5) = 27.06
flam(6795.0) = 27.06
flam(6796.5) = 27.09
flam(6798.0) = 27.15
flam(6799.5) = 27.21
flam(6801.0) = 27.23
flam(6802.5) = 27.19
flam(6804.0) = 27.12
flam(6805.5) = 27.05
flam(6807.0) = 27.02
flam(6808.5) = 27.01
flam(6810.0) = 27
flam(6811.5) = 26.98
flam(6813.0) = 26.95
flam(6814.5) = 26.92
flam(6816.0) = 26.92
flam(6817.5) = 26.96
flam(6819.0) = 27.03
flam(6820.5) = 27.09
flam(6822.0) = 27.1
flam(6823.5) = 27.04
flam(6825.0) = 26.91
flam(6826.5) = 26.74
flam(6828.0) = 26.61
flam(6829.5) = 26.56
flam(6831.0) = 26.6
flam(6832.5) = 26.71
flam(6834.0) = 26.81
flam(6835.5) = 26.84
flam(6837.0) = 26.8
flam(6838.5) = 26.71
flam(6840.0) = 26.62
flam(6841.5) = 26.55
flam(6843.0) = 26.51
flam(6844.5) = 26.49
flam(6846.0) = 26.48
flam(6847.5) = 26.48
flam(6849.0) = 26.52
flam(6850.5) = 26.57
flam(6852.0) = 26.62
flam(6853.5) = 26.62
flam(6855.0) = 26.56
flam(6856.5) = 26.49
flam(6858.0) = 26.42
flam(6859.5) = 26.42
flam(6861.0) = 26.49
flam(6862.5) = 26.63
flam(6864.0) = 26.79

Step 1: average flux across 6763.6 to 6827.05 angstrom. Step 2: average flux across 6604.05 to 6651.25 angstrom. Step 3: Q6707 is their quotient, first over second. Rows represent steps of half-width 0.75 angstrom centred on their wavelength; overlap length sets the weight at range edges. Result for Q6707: 0.99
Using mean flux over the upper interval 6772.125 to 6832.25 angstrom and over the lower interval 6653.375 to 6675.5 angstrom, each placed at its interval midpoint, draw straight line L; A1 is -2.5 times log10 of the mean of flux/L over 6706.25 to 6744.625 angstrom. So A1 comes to 0.02 mag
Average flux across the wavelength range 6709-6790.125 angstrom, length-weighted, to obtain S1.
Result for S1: 26.9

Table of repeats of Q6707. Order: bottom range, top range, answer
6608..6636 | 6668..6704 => 1.00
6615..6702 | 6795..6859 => 0.98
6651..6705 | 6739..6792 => 0.98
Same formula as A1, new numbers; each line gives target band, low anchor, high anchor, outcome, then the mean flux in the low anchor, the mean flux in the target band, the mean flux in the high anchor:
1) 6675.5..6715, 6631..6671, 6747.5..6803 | 0.00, 27.4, 27.3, 27.1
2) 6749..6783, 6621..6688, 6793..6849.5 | 0.00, 27.4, 27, 26.9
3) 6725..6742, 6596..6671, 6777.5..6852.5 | 0.02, 27.3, 26.6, 26.9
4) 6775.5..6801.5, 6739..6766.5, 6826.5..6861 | -0.01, 26.9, 27.1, 26.6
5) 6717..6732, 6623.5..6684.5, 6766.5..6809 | 0.03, 27.4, 26.5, 27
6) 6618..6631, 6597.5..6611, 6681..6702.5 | 0.00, 27.2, 27.2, 27.2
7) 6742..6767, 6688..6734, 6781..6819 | 0.00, 27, 27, 27.1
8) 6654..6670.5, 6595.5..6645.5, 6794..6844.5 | -0.02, 27.2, 27.6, 26.9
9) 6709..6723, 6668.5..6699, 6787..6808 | 0.01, 27.3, 27.1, 27.1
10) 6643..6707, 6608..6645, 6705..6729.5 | -0.01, 27.2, 27.4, 26.9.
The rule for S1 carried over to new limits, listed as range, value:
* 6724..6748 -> 26.6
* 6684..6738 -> 27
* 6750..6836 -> 27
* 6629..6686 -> 27.4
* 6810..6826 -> 27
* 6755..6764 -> 27.1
